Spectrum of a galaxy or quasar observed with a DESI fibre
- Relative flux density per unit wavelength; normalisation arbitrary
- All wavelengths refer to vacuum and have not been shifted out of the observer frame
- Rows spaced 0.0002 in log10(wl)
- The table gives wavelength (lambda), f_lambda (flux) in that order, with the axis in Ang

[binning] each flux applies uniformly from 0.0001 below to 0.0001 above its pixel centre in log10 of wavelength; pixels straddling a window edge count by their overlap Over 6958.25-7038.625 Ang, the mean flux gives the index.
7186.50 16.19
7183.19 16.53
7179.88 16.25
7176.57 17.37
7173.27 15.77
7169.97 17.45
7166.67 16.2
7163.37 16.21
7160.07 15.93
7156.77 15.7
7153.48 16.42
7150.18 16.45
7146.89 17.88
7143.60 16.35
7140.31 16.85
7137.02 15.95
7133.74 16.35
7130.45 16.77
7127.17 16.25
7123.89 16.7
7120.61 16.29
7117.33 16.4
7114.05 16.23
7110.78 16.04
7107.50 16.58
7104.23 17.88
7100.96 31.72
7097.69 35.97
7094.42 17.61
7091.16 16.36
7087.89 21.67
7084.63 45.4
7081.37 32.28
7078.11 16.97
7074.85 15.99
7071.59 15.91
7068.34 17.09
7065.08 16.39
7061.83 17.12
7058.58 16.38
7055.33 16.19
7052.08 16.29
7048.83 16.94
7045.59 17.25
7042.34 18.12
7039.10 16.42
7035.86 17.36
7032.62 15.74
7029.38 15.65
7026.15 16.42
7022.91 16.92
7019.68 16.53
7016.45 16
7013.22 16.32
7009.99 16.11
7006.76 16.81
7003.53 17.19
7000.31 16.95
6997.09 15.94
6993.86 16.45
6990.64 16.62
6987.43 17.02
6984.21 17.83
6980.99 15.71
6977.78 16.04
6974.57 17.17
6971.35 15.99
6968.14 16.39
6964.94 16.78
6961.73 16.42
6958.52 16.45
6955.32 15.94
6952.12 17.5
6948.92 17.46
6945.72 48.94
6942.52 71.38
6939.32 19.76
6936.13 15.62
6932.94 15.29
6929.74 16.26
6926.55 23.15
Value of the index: 16.5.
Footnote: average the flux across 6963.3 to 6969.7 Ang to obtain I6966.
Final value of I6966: 16.6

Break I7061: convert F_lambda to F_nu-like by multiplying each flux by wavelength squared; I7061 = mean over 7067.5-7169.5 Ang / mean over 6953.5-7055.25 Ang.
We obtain 1.20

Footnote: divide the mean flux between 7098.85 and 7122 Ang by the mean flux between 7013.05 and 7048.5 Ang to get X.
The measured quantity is 1.15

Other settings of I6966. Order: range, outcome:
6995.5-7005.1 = 16.7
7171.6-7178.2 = 16.6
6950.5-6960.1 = 16.6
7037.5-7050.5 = 17.2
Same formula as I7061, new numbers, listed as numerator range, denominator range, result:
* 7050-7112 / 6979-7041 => 1.30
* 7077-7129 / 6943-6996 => 1.15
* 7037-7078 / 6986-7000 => 1.03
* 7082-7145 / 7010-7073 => 1.25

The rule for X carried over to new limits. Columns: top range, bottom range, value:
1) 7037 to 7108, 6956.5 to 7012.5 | 1.24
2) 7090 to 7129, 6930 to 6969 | 0.82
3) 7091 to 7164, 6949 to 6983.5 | 1.10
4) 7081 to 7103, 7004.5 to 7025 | 1.72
